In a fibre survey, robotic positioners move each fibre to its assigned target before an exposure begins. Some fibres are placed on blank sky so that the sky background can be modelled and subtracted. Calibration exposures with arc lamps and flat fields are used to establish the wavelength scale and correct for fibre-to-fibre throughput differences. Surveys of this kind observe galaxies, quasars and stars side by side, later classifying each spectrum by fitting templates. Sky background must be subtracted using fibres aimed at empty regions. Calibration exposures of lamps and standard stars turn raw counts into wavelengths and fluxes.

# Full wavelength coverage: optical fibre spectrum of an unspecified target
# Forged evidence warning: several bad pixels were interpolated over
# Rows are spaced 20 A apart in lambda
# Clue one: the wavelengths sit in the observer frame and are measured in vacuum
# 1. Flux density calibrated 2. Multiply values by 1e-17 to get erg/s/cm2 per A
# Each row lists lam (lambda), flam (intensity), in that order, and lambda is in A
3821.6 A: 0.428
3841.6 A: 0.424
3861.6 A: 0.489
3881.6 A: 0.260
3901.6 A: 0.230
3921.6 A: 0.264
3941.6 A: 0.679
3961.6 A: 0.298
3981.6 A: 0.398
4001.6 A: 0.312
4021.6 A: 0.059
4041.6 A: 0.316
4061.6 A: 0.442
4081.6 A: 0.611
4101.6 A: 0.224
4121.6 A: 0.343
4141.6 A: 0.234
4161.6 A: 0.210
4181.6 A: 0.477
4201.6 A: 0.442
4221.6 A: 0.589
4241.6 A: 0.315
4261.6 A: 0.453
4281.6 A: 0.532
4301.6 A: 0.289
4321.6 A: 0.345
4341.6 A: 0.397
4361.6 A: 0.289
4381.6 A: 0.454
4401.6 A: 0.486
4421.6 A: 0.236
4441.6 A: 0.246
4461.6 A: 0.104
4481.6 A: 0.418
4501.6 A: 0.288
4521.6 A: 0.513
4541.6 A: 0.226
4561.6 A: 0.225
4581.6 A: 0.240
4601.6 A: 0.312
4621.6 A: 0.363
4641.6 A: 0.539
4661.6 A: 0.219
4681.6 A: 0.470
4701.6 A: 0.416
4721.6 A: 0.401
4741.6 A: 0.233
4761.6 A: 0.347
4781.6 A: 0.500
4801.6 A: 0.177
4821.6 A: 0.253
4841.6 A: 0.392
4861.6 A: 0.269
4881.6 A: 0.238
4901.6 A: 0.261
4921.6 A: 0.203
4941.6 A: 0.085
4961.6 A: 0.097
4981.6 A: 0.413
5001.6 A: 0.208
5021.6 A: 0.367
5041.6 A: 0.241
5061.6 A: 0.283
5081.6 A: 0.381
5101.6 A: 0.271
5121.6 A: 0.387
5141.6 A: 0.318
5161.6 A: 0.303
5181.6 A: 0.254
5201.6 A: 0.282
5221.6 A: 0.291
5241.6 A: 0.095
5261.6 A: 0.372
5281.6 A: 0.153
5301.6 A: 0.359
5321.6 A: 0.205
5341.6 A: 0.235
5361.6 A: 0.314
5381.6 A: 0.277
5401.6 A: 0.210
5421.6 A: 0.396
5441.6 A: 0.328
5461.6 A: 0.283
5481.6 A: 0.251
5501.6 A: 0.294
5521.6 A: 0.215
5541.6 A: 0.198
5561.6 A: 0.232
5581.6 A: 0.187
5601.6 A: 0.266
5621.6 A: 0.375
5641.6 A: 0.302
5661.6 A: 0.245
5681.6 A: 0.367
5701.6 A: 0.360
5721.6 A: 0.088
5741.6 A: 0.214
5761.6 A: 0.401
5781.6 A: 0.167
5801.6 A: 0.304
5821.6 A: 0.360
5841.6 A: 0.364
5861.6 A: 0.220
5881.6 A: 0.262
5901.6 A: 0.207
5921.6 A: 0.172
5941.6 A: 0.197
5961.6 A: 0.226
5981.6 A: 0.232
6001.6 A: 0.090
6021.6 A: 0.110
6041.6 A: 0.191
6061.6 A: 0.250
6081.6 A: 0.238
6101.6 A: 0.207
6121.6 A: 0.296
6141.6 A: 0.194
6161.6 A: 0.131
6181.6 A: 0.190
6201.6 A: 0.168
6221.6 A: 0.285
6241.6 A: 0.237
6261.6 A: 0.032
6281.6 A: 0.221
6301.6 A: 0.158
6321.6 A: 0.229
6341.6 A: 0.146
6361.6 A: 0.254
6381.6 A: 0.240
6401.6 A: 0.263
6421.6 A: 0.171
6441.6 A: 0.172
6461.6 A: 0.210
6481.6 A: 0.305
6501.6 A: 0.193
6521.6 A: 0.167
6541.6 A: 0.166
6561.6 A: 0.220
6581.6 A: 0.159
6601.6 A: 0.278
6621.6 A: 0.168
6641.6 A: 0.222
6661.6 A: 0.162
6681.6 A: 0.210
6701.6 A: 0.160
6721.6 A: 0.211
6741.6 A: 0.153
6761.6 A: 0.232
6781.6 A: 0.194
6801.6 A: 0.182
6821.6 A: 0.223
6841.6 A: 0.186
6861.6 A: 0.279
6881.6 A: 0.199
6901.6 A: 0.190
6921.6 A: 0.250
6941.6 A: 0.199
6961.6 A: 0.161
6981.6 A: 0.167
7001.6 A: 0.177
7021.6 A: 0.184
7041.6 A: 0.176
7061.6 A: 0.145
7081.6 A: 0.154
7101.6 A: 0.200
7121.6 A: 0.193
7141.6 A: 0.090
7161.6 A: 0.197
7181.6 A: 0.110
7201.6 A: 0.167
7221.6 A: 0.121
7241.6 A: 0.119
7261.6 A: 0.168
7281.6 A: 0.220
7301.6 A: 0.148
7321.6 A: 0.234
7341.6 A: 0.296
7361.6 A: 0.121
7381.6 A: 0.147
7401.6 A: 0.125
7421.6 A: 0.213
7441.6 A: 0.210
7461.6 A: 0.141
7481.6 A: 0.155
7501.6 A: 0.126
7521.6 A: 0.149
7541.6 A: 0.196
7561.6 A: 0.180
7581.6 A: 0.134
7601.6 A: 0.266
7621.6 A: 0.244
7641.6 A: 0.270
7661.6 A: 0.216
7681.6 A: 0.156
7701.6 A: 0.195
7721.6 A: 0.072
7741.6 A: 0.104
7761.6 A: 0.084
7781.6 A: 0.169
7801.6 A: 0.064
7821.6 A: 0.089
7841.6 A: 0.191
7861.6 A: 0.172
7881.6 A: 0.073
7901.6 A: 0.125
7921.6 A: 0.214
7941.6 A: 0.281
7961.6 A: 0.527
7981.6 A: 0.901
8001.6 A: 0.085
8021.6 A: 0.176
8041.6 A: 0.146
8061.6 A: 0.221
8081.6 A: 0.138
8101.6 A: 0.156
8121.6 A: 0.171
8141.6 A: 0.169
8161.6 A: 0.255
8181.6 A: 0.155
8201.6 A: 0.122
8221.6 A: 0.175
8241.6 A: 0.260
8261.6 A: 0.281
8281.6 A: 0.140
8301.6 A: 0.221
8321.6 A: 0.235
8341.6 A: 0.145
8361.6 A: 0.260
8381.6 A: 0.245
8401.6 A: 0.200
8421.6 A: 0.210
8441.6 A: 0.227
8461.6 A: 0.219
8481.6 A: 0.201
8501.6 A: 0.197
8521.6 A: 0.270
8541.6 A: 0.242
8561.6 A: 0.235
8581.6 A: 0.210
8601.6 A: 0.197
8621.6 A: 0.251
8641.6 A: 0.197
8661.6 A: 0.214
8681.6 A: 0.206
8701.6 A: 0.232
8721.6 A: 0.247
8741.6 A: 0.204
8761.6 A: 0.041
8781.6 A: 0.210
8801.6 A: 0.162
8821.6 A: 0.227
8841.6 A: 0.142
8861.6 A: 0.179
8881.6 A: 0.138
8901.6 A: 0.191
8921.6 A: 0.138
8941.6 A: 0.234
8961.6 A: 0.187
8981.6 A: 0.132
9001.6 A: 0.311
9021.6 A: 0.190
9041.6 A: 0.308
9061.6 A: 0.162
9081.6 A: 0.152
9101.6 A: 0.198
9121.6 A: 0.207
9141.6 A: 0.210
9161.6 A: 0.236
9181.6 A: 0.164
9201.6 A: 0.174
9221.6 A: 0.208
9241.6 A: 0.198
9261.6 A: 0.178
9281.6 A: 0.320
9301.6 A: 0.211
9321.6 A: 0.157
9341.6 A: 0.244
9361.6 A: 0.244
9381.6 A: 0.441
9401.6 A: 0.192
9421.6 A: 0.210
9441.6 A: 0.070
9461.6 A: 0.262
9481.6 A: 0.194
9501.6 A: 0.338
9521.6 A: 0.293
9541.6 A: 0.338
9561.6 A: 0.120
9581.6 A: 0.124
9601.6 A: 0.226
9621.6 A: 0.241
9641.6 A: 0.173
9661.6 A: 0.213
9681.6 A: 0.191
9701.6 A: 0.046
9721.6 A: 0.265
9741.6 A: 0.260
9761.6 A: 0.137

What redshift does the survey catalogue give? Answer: 1.14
